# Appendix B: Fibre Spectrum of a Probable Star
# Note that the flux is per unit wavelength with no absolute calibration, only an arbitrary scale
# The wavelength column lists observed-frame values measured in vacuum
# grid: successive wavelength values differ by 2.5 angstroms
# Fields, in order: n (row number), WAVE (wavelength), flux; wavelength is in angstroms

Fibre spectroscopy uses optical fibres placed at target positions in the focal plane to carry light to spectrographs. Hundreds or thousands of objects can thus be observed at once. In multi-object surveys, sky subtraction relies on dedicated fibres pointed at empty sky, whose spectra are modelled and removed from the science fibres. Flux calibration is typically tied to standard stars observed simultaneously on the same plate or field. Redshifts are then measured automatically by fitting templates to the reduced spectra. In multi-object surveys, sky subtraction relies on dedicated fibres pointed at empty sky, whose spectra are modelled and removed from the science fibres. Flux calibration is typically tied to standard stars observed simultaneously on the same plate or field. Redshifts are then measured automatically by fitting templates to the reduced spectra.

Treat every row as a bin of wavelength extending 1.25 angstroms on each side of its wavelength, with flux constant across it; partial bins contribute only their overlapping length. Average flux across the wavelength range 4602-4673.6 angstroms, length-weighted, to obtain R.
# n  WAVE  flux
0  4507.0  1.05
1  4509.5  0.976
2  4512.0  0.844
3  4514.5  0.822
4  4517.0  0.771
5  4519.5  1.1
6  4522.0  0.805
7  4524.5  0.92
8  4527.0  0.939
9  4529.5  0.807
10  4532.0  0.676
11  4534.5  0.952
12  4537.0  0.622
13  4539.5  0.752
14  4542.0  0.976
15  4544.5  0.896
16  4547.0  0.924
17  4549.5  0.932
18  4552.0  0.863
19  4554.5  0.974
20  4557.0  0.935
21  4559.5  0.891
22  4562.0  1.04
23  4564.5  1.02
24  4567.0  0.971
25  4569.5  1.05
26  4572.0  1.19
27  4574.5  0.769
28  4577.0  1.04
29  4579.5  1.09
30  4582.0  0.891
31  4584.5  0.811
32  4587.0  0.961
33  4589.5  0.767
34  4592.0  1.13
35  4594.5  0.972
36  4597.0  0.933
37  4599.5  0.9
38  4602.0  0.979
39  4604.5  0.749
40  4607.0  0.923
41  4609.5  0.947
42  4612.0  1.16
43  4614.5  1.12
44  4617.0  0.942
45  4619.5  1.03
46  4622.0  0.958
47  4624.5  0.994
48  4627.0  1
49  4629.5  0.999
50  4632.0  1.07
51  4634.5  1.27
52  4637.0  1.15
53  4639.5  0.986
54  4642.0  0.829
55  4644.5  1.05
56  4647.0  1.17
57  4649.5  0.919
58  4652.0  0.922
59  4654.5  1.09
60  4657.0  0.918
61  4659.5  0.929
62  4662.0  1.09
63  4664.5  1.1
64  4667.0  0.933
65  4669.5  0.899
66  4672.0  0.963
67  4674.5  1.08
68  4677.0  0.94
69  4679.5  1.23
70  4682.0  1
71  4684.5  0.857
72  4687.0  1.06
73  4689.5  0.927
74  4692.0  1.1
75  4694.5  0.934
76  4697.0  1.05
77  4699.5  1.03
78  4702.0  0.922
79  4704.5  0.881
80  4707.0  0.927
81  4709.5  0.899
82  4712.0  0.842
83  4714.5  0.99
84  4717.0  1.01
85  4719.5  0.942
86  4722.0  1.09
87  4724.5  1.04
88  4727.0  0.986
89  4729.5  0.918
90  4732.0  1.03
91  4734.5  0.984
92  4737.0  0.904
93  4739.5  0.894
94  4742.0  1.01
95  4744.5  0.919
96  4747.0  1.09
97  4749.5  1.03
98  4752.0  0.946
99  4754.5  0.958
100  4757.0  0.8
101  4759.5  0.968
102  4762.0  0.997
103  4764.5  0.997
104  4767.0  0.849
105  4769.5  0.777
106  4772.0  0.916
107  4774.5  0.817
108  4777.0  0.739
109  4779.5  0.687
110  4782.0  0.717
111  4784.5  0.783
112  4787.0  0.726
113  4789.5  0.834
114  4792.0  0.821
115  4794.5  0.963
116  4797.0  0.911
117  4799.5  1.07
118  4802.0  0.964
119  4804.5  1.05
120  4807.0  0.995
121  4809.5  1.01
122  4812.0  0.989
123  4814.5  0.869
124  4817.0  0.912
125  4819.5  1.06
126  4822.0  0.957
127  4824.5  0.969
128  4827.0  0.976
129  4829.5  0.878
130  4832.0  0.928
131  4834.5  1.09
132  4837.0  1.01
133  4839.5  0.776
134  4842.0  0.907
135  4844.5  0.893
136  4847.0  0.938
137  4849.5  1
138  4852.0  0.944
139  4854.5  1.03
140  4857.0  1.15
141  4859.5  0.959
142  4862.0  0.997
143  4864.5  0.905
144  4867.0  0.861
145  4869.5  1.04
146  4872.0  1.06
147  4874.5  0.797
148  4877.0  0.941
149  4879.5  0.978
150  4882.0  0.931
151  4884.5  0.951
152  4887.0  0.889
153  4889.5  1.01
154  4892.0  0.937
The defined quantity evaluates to 1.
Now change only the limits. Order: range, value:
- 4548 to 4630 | 0.967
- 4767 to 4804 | 0.842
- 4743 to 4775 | 0.931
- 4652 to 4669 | 0.999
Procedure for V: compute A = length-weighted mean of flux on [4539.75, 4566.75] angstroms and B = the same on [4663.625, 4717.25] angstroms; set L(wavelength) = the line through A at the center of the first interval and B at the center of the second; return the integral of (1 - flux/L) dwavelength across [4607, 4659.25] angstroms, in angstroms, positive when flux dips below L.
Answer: -3.2 angstroms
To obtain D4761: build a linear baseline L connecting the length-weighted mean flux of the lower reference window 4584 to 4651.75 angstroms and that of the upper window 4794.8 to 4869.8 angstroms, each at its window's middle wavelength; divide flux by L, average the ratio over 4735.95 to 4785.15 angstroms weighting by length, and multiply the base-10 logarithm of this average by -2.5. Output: 0.10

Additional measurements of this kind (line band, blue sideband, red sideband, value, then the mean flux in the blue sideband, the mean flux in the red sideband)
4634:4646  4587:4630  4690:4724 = -0.08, 0.97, 0.971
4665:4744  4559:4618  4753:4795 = -0.10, 0.97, 0.843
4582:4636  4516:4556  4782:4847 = -0.11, 0.87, 0.93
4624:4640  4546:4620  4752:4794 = -0.15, 0.963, 0.842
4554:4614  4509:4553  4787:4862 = -0.10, 0.864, 0.957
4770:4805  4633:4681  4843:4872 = 0.17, 1.02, 0.977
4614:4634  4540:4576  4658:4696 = -0.04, 0.956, 1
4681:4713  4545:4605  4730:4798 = -0.05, 0.951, 0.892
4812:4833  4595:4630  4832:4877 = 0.02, 0.973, 0.961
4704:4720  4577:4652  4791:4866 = 0.06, 0.989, 0.964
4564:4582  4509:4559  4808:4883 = -0.14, 0.873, 0.959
